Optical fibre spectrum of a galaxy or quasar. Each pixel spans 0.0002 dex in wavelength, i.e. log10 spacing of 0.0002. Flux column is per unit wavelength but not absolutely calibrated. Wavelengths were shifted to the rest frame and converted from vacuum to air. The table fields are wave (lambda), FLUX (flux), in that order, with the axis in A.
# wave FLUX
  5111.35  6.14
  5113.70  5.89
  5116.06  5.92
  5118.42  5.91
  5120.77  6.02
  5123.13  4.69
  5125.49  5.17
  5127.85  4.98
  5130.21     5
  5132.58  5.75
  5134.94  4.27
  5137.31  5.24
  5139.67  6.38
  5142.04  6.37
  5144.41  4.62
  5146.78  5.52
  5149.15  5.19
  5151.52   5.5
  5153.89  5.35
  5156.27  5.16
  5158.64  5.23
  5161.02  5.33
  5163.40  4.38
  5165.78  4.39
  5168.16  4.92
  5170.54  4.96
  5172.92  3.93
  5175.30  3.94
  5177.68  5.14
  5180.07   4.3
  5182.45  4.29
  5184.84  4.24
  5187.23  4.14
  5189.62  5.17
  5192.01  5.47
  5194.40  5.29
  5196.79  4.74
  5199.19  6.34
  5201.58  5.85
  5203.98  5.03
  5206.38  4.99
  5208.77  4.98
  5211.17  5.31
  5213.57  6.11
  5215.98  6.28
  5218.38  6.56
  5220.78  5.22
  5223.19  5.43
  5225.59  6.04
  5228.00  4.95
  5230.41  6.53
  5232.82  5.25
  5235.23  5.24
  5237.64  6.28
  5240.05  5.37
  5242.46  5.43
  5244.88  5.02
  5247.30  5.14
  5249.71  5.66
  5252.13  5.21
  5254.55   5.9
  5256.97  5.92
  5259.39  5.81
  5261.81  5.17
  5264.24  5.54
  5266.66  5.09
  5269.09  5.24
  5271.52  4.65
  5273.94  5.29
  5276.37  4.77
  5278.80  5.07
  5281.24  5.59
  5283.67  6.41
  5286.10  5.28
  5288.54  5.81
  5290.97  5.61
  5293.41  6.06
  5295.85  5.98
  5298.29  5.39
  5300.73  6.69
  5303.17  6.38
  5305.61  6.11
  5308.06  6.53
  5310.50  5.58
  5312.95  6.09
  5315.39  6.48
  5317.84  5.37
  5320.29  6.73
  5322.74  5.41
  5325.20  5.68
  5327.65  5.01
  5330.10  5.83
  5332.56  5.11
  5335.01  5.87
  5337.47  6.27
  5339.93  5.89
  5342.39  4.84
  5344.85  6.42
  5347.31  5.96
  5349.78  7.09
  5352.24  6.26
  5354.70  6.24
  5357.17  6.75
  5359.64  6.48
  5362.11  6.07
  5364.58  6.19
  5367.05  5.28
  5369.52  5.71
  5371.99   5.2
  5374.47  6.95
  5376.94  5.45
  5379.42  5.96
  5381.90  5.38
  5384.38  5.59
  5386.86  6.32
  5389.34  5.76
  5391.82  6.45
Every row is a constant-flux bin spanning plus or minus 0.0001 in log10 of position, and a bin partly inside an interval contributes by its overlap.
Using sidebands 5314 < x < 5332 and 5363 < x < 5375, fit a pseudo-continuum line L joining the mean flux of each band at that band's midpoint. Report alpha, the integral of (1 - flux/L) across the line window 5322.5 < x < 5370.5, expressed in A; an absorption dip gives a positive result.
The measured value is -1.2 A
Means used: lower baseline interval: 5.76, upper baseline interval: 5.81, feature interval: 5.93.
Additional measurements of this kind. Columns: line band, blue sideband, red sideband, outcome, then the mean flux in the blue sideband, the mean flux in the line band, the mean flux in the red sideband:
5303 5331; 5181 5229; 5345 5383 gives -0.3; 5.32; 5.92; 6.08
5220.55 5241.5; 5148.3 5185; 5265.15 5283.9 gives -2.4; 4.78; 5.61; 5.21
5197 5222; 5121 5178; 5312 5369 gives -1.3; 5.07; 5.63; 5.97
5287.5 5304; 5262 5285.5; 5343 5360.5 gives -1.1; 5.29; 5.98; 6.4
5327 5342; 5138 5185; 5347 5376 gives 0.9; 4.97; 5.64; 6.18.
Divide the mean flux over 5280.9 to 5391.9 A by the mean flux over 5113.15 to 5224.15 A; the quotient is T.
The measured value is 1.1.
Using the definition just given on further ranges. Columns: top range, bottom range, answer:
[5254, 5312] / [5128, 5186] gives 1.14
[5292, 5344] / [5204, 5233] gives 1.04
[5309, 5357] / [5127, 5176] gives 1.17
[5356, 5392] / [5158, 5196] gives 1.27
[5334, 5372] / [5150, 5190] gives 1.28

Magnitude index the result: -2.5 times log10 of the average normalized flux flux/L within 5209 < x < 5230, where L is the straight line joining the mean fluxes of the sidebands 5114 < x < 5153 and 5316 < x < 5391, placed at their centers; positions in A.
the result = -0.02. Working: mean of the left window 5.42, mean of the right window 5.91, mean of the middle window 5.73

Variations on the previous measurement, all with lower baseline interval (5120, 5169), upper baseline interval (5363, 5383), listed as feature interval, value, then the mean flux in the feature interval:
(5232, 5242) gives -0.021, 5.54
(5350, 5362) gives -0.129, 6.46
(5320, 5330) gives 0.006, 5.63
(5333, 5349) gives -0.033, 5.87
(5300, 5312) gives -0.116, 6.24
